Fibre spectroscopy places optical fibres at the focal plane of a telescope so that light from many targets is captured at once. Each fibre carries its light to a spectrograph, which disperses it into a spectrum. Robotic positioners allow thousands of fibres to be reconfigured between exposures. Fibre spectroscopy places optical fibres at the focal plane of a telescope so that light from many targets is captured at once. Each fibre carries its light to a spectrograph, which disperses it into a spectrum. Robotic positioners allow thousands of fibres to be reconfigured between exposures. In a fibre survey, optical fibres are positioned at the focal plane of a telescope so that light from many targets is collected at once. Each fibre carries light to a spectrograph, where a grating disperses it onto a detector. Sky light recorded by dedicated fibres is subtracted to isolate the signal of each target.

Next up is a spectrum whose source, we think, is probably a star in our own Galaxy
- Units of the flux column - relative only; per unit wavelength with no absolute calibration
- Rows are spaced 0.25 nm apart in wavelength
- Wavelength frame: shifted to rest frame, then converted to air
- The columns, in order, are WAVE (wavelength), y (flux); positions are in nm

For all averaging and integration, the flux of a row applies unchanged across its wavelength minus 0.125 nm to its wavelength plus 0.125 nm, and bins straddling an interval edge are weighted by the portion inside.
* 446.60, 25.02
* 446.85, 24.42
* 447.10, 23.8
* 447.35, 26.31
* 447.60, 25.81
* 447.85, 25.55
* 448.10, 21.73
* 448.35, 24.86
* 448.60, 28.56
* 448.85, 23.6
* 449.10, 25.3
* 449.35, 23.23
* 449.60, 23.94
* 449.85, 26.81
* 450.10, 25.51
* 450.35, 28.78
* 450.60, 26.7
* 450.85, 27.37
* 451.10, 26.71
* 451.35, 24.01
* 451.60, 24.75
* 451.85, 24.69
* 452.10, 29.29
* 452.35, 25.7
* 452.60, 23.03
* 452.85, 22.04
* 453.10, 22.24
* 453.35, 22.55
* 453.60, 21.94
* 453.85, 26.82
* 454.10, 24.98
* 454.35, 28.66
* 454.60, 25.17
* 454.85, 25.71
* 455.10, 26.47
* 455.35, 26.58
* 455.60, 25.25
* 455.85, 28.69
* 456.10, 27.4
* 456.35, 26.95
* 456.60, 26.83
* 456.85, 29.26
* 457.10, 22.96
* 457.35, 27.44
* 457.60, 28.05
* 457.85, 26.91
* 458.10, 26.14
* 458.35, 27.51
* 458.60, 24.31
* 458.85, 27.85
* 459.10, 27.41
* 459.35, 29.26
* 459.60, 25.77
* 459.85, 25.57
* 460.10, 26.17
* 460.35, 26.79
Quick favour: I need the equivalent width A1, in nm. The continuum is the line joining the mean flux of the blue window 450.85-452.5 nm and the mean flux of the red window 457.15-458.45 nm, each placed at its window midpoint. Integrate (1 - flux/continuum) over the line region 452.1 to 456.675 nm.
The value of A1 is 0.16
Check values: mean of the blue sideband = 25.9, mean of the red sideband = 27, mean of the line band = 25.5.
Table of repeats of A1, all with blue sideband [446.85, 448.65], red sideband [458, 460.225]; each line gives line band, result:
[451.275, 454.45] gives 0.14 nm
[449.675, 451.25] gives -0.09 nm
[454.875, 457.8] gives -0.07 nm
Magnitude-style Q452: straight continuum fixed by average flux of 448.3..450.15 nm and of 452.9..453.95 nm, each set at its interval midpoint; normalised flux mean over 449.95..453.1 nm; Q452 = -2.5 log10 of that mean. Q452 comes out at -0.06 mag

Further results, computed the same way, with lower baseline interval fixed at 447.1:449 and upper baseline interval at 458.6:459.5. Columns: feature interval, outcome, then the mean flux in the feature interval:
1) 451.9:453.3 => 0.075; 24.4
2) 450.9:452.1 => 0.011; 25.6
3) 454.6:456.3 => 0.007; 26.6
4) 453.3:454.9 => 0.053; 25.2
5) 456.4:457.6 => 0.013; 26.8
